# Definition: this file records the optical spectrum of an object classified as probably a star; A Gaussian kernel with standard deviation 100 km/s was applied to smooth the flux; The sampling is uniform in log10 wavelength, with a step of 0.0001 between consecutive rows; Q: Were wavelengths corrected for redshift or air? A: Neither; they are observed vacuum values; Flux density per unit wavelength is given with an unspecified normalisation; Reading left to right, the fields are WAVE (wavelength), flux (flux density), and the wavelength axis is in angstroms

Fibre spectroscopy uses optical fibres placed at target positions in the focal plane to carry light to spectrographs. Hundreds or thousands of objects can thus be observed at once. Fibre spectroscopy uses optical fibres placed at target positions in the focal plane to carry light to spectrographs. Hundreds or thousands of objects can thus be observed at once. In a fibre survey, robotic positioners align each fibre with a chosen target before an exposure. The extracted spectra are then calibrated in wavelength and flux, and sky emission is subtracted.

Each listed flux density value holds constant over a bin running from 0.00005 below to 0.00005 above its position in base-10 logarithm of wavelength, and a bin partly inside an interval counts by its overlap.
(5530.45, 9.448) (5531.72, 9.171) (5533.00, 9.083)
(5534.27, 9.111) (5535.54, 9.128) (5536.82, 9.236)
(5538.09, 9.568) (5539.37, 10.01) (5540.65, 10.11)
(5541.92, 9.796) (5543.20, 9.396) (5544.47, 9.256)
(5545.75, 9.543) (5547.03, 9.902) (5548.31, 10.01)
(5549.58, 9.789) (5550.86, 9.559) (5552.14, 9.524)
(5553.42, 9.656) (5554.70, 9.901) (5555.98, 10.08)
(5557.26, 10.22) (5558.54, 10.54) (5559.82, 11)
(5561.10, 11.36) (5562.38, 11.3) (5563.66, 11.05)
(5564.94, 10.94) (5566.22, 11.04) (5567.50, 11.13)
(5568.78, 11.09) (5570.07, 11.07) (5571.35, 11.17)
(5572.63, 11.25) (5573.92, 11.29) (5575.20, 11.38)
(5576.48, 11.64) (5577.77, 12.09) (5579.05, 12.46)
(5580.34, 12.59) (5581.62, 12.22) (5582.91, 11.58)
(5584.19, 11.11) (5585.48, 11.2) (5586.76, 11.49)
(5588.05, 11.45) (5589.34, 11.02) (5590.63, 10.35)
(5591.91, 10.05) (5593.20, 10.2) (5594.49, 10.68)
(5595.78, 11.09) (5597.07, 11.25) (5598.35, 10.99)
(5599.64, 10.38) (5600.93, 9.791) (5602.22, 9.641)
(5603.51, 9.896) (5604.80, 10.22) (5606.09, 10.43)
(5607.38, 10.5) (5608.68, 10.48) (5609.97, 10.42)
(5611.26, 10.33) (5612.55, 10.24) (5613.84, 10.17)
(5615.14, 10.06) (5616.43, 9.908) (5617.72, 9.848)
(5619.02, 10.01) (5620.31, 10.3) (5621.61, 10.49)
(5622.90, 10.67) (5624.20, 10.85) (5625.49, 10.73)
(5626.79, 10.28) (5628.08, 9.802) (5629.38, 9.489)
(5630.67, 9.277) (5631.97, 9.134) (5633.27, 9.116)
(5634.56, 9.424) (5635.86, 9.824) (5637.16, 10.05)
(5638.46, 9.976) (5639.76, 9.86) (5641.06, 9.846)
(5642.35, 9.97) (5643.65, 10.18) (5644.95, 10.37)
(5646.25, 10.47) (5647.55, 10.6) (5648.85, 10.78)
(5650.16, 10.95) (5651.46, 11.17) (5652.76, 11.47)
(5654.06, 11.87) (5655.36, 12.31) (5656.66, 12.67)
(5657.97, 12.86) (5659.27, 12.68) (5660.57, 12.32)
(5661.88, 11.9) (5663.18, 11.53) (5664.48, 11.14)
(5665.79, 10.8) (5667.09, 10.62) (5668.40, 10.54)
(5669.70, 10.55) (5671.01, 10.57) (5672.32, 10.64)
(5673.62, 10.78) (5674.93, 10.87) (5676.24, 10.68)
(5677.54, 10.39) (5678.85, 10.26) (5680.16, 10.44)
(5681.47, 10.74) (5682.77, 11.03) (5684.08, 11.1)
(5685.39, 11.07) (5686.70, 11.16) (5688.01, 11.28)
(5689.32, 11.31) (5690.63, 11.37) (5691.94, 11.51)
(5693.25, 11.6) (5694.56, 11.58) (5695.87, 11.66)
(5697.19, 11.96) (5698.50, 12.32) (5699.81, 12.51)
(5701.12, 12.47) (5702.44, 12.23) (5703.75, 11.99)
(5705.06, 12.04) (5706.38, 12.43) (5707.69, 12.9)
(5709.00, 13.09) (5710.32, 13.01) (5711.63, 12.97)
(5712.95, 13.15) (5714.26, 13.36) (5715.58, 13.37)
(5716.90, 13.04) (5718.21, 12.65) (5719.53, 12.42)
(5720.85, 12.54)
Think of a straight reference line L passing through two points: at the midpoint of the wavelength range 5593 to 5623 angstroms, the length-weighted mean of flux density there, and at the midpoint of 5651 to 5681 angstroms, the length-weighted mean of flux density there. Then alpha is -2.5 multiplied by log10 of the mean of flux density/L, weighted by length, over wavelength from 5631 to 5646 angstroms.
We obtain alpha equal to 0.11 mag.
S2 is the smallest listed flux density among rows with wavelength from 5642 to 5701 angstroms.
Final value 9.97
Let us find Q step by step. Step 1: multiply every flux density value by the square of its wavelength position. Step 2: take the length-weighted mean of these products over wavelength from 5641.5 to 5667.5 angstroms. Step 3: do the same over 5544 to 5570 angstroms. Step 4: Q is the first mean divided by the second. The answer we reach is 1.13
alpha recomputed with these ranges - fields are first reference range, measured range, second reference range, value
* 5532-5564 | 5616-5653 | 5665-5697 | 0.045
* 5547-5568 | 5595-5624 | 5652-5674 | 0.063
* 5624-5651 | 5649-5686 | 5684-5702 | -0.031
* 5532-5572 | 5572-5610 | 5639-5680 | -0.053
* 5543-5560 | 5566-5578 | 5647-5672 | -0.115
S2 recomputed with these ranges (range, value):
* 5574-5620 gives 9.641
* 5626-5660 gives 9.116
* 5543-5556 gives 9.256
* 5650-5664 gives 10.95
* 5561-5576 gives 10.94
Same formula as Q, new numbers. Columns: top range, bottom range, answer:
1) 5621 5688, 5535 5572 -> 1.09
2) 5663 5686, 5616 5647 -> 1.09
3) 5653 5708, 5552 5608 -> 1.09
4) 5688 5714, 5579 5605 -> 1.16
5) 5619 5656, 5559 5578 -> 0.94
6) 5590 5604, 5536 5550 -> 1.10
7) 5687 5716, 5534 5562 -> 1.31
